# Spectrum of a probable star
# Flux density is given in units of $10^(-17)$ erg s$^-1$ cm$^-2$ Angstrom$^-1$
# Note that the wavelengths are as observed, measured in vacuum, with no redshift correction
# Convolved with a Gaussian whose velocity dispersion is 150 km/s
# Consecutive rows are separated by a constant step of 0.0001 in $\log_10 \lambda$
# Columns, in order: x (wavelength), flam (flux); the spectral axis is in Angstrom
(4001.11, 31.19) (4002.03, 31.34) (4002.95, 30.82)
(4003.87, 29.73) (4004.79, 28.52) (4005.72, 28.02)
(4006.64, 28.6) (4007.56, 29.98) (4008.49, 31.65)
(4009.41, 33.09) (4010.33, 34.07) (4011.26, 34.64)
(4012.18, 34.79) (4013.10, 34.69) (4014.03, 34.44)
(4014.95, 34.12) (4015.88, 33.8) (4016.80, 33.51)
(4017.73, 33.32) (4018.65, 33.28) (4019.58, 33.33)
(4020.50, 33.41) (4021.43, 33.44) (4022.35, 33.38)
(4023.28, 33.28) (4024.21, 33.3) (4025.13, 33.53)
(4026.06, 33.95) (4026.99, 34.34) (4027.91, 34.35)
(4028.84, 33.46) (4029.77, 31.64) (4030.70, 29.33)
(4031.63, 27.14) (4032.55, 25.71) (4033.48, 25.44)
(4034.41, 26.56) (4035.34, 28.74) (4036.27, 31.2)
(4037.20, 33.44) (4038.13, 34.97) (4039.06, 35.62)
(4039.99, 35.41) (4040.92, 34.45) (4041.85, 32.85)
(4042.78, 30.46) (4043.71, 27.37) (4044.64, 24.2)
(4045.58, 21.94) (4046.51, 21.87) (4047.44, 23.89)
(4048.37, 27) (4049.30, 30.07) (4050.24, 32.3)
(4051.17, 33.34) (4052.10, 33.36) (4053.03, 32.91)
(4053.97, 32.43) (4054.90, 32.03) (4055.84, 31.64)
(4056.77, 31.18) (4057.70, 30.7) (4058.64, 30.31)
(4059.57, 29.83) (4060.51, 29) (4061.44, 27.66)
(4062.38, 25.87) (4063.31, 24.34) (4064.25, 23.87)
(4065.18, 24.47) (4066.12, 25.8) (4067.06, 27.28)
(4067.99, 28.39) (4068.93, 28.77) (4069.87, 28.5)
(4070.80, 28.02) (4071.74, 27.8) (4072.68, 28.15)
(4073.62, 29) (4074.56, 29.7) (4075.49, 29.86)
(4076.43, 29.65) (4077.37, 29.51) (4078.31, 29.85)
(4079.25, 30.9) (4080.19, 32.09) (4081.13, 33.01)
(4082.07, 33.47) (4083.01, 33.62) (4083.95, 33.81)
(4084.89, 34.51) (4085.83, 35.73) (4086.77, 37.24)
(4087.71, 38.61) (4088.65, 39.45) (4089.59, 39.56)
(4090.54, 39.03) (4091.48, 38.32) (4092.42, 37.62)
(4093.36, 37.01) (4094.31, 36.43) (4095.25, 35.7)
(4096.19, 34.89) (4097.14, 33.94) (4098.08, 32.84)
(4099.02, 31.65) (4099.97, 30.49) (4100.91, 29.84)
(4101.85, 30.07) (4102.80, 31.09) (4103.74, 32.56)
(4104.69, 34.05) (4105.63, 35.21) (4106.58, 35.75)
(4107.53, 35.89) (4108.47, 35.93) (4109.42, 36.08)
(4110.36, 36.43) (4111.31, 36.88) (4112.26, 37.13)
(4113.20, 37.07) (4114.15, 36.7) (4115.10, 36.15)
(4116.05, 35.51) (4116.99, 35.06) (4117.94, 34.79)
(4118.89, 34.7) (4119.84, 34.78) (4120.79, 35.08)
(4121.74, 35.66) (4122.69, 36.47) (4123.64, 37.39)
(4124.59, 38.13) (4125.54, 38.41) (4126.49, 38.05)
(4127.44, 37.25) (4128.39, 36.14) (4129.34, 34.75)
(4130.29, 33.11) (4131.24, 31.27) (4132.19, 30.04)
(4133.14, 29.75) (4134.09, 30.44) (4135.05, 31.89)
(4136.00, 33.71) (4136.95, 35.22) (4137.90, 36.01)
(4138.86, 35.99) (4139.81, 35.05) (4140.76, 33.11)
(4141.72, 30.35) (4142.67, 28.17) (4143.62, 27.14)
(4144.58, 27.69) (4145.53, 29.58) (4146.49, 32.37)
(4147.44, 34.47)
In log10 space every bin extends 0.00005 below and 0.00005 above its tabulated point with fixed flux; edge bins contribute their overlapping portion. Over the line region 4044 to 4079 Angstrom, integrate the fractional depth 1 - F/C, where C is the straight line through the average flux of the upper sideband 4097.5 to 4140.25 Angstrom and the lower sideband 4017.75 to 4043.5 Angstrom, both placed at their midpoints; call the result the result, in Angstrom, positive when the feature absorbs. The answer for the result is 4.7 Angstrom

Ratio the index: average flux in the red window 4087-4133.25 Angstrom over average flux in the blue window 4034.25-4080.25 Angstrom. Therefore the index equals 1.2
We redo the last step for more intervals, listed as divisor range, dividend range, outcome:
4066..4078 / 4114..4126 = 1.26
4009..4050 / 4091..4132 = 1.12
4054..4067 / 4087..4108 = 1.24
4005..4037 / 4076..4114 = 1.08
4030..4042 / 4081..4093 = 1.19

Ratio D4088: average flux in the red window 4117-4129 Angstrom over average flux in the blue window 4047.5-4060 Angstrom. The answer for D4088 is 1.17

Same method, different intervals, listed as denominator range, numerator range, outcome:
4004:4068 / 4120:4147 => 1.09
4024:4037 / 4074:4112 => 1.12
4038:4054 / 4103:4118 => 1.19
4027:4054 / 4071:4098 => 1.12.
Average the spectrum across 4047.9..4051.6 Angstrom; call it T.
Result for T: 30.6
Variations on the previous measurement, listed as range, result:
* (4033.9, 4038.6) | 30.9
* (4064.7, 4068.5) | 26.5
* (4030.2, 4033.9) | 27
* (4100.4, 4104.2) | 30.9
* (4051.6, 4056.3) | 32.5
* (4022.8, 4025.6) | 33.3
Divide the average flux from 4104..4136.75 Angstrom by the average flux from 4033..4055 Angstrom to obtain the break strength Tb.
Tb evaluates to 1.2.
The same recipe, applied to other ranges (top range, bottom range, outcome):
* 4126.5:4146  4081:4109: 0.93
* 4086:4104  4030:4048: 1.21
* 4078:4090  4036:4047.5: 1.16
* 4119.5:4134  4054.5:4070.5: 1.24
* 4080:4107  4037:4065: 1.17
